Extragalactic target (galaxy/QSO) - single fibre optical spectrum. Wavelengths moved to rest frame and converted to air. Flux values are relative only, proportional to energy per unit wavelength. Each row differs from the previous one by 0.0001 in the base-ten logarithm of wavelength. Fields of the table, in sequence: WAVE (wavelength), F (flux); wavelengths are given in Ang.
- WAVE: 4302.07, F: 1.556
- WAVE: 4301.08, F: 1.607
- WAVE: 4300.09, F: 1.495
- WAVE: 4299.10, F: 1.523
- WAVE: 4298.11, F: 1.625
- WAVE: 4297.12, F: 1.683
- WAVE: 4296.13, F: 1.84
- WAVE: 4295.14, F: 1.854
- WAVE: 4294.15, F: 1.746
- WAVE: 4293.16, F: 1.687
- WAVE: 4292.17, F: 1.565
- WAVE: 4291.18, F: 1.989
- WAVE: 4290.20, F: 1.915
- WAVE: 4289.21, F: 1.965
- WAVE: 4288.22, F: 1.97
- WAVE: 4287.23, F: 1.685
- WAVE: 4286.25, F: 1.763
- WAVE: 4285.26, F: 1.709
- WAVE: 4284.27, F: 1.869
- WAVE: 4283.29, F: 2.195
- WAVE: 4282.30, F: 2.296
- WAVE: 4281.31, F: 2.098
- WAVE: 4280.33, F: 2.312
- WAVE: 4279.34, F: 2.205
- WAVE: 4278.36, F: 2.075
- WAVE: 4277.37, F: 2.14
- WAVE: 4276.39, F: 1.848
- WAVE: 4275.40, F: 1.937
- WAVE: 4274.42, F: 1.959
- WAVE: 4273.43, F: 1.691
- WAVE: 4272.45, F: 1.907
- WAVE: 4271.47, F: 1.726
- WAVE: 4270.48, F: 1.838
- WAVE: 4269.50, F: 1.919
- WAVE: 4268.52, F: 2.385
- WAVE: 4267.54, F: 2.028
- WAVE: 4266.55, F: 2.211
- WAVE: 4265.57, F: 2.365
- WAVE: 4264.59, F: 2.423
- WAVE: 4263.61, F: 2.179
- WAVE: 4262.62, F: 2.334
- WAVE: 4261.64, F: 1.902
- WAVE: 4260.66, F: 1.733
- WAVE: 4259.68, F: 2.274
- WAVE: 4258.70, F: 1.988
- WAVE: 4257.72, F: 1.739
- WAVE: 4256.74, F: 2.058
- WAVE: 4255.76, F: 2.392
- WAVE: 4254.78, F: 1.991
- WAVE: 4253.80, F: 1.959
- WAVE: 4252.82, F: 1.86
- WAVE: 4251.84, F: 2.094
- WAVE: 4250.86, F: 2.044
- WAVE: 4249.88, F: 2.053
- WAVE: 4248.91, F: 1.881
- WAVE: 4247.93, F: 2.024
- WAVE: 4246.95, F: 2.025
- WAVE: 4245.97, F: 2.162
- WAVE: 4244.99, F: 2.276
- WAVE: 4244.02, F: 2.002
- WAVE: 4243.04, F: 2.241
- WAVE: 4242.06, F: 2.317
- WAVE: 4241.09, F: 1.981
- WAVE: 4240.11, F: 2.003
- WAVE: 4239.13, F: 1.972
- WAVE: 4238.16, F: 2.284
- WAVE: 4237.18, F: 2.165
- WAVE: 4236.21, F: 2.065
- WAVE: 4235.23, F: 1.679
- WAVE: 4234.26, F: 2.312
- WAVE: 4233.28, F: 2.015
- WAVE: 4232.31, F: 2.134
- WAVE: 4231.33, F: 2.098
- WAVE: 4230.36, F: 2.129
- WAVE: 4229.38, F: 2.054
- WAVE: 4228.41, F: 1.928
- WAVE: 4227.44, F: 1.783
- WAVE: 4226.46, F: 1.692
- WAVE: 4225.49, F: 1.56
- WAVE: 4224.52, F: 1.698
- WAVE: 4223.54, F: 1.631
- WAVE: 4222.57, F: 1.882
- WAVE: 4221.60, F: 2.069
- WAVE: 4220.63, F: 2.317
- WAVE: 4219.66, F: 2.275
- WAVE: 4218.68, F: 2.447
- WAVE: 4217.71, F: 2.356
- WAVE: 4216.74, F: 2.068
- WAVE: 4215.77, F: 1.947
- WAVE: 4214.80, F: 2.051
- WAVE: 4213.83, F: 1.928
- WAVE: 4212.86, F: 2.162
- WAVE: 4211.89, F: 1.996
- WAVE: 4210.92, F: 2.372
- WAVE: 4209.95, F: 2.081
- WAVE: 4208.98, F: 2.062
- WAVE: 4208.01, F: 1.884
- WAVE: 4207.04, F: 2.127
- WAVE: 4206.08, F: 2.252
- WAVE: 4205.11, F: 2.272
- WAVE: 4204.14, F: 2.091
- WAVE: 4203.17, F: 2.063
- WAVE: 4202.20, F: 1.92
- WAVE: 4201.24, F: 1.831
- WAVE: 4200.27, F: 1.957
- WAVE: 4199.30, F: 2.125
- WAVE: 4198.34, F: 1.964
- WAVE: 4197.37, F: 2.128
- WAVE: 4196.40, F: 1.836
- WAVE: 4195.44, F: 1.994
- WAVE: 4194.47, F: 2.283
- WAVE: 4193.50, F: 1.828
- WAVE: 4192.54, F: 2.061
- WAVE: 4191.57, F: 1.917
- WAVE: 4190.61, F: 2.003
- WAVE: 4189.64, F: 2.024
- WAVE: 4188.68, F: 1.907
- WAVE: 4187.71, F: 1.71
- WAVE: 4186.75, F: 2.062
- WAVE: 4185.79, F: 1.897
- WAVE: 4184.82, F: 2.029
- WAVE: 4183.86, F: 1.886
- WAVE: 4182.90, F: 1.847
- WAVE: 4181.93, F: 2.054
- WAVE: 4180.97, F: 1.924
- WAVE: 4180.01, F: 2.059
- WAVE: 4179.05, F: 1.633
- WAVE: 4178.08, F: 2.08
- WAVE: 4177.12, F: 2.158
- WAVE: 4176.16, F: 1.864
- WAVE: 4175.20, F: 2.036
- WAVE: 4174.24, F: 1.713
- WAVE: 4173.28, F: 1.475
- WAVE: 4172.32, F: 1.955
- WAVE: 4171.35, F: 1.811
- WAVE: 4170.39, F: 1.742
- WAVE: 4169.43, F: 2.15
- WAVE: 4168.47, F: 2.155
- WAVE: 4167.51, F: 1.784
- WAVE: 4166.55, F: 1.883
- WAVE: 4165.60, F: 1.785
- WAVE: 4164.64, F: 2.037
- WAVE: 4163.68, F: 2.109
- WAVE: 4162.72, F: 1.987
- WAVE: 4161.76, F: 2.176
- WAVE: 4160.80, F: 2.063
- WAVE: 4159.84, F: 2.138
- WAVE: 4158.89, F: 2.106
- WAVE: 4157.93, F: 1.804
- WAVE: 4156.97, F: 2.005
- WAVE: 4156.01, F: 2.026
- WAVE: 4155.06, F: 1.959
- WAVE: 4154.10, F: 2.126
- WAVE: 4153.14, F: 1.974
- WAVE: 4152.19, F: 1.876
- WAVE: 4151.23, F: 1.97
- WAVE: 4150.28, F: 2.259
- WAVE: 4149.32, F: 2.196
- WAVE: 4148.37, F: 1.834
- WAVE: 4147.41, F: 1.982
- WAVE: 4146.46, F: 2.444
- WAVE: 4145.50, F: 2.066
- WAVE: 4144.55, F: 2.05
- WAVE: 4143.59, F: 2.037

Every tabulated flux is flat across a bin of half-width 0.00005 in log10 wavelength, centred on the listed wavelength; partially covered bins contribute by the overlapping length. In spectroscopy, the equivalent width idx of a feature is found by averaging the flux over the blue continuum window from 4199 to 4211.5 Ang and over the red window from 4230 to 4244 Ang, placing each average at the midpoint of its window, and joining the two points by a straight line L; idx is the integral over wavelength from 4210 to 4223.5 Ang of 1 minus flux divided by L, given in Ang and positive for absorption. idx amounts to -0.3 Ang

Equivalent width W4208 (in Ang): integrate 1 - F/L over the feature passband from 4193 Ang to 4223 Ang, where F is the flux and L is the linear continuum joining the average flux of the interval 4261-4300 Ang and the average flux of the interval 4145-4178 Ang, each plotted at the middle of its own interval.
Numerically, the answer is -1.64 Ang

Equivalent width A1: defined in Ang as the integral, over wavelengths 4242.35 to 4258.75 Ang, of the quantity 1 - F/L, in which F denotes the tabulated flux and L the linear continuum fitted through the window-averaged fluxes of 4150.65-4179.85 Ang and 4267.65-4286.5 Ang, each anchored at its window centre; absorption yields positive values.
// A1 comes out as -0.5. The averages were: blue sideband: 1.95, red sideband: 2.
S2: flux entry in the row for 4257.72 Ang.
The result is 1.739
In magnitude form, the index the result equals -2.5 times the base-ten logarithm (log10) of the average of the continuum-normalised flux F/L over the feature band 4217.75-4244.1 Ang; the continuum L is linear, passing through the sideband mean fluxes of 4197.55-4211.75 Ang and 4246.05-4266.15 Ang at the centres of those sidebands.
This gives 0.02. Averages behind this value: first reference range 2.07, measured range 2.03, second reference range 2.07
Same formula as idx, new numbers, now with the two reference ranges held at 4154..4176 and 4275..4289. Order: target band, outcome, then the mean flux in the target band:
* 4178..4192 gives 0.2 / 1.93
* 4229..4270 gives -2.0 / 2.09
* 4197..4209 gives -0.5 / 2.05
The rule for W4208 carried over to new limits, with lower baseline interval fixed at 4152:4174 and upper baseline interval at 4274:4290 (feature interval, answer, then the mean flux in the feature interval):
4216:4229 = 0.02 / 1.98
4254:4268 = -0.84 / 2.11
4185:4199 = -0.04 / 1.98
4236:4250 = -0.79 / 2.1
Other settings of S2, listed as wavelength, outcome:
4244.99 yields 2.276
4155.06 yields 1.959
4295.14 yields 1.854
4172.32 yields 1.955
